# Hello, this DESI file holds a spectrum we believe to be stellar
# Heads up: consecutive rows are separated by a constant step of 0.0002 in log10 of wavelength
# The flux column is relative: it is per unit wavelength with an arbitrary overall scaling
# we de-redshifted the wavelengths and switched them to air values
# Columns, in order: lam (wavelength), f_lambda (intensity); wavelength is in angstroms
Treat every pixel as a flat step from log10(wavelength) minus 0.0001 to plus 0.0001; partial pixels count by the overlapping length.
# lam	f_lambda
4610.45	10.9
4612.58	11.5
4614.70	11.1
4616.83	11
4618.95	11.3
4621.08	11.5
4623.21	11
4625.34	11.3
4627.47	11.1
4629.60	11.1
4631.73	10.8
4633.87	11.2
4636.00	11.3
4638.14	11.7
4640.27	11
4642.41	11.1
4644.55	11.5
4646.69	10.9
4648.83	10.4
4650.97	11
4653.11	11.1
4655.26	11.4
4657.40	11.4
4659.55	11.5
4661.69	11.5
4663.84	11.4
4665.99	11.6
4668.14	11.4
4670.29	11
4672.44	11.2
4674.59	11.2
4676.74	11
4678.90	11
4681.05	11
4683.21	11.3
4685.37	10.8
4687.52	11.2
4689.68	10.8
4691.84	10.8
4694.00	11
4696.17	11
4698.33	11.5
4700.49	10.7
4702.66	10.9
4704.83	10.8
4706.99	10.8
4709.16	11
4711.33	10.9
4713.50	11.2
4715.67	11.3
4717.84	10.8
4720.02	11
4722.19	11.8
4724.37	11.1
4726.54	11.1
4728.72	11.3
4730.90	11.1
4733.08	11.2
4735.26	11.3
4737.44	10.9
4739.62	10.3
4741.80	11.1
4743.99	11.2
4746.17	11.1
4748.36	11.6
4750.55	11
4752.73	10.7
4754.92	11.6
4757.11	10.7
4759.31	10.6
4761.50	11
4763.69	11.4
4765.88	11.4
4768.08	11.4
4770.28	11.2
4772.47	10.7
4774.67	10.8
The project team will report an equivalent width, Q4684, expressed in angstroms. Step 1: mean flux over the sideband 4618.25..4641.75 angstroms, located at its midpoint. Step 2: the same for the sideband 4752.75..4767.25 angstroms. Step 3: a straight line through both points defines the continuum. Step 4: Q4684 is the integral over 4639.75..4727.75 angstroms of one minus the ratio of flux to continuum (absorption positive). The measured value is 0.4 angstroms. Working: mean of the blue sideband 11.2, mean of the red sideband 11.1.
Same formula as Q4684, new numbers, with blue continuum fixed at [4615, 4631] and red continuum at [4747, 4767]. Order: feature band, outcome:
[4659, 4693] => -0.04 angstroms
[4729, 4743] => 0.15 angstroms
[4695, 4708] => 0.22 angstroms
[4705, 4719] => 0.18 angstroms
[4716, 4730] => -0.08 angstroms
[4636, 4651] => 0.08 angstroms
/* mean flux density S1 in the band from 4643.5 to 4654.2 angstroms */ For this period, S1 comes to 11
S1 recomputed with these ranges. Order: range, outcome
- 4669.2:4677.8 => 11.1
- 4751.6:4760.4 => 10.9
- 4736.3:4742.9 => 10.8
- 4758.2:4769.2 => 11.2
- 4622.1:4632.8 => 11.1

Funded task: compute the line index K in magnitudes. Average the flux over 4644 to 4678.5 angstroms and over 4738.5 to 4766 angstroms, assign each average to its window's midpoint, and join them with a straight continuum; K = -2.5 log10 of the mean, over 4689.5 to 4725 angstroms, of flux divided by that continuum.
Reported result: 0.01 mag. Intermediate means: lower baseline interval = 11.2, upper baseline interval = 11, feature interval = 11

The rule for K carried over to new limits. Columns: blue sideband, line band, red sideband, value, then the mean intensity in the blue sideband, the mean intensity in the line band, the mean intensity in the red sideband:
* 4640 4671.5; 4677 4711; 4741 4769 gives 0.02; 11.2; 11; 11.1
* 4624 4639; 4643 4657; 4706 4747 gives 0.01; 11.2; 11.1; 11.1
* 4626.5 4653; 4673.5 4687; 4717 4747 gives 0.00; 11.1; 11.1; 11.1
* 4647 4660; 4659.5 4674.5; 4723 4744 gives -0.03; 11.1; 11.4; 11.1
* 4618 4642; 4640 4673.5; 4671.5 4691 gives -0.01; 11.2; 11.2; 11.1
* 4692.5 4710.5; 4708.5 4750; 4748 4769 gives -0.01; 11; 11.1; 11.1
